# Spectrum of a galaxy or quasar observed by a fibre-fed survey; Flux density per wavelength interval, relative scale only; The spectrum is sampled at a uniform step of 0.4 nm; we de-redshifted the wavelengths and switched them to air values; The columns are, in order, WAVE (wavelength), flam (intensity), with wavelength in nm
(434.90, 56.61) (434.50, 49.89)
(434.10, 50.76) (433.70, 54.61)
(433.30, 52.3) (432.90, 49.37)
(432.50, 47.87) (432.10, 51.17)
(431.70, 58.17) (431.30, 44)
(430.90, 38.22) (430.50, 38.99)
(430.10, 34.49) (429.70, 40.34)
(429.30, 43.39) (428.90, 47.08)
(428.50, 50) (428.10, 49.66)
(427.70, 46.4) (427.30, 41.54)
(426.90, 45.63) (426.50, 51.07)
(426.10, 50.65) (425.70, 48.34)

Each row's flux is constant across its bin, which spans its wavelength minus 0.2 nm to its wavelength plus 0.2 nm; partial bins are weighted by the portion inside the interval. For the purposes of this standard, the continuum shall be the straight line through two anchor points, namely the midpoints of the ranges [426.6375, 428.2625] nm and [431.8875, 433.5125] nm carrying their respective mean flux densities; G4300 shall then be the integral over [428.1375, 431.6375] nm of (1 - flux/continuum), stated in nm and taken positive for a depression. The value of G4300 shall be 0.35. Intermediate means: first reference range 45.9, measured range 43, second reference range 50.3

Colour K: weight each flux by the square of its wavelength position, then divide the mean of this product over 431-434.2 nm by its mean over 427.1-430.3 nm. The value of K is 1.2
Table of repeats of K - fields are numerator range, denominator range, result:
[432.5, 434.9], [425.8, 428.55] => 1.11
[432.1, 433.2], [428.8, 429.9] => 1.16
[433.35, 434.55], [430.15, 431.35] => 1.35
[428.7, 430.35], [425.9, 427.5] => 0.89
